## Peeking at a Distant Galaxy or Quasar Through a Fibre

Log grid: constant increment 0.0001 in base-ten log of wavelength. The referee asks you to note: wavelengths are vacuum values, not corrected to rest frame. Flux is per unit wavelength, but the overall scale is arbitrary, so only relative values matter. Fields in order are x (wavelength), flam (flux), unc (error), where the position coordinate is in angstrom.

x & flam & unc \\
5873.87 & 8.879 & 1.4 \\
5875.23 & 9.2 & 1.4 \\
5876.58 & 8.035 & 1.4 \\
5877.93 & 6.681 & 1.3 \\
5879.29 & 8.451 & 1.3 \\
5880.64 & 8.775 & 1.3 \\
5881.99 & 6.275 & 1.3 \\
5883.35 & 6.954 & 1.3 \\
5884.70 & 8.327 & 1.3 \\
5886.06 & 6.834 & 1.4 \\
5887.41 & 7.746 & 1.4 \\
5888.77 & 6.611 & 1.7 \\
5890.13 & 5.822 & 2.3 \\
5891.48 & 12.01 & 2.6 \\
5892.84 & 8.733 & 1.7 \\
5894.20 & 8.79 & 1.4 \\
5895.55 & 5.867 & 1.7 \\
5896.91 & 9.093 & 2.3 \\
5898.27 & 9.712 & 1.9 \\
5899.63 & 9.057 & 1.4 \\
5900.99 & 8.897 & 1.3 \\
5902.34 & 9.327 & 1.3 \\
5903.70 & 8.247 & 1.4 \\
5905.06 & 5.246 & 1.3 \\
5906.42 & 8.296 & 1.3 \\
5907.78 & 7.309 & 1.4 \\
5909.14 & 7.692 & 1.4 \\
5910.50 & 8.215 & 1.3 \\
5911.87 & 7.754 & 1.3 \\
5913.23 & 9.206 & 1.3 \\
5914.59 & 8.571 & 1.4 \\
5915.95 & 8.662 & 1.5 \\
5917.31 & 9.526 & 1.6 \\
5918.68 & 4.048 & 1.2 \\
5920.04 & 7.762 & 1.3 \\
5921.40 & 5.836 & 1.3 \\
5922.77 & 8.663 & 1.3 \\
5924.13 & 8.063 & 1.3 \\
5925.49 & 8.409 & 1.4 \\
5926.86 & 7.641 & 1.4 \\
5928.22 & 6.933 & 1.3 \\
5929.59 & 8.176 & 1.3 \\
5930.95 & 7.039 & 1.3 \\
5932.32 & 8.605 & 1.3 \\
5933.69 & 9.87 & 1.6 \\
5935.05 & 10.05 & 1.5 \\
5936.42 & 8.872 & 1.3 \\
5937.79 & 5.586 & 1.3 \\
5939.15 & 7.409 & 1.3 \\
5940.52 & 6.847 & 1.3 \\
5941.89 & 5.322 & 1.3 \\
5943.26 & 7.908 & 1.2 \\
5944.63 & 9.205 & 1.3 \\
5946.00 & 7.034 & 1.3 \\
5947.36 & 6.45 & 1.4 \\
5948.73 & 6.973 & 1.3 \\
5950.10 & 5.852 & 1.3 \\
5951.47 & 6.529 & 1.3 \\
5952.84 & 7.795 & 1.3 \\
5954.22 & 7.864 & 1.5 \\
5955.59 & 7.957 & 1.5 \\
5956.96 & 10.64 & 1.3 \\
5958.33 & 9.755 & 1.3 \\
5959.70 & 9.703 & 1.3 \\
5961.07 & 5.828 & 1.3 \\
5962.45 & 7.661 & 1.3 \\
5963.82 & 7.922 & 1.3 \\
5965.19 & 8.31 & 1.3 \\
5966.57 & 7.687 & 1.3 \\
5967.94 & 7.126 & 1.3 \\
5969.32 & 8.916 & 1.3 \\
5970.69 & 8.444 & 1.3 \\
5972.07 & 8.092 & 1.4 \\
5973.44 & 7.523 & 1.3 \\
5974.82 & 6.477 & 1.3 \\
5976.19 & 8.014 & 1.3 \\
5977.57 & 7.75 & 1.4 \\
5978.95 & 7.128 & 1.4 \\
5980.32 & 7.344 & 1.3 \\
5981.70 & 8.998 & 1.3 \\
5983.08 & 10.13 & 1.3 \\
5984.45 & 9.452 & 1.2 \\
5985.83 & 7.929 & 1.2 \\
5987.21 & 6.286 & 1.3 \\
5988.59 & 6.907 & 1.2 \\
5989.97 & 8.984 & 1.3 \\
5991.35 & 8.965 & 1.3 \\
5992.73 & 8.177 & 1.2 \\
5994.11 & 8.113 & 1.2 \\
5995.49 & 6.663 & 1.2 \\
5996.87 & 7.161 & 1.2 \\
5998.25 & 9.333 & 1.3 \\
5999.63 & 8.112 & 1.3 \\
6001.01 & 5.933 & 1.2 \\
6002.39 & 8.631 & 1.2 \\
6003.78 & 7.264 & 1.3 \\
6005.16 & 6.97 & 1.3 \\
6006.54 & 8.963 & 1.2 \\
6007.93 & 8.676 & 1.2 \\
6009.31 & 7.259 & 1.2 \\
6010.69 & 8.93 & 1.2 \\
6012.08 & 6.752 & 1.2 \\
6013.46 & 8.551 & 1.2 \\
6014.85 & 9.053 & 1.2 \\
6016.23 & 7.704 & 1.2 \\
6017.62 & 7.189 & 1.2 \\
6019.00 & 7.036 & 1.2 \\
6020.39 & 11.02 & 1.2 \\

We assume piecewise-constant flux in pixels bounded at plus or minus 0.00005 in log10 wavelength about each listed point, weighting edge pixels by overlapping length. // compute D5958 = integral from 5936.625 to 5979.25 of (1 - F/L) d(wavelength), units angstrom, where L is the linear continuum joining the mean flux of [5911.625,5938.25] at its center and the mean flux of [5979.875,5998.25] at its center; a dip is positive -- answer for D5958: 2.35 angstrom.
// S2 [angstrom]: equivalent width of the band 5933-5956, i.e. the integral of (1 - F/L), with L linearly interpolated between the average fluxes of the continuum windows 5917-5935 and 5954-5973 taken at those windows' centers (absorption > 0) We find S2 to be 1.5 angstrom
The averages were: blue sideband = 7.78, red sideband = 8.28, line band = 7.49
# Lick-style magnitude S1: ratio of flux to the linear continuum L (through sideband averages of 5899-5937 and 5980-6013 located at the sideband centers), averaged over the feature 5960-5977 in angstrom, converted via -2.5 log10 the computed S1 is 0.04 mag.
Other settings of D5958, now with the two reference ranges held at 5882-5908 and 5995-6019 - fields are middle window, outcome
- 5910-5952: 1.6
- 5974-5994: -0.5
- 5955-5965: -0.7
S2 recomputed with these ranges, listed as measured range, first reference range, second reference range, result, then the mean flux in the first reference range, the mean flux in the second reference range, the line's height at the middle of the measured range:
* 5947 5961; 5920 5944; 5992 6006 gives -0.4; 7.72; 7.66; 7.7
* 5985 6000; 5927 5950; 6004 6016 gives 0.2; 7.6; 8.1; 7.97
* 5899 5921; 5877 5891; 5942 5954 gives -2.1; 7.33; 7.15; 7.26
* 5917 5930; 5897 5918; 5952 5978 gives 1.4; 8.4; 8.07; 8.31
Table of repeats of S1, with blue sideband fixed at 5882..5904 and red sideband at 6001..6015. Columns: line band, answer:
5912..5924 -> 0.05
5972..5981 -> 0.08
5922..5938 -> -0.01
